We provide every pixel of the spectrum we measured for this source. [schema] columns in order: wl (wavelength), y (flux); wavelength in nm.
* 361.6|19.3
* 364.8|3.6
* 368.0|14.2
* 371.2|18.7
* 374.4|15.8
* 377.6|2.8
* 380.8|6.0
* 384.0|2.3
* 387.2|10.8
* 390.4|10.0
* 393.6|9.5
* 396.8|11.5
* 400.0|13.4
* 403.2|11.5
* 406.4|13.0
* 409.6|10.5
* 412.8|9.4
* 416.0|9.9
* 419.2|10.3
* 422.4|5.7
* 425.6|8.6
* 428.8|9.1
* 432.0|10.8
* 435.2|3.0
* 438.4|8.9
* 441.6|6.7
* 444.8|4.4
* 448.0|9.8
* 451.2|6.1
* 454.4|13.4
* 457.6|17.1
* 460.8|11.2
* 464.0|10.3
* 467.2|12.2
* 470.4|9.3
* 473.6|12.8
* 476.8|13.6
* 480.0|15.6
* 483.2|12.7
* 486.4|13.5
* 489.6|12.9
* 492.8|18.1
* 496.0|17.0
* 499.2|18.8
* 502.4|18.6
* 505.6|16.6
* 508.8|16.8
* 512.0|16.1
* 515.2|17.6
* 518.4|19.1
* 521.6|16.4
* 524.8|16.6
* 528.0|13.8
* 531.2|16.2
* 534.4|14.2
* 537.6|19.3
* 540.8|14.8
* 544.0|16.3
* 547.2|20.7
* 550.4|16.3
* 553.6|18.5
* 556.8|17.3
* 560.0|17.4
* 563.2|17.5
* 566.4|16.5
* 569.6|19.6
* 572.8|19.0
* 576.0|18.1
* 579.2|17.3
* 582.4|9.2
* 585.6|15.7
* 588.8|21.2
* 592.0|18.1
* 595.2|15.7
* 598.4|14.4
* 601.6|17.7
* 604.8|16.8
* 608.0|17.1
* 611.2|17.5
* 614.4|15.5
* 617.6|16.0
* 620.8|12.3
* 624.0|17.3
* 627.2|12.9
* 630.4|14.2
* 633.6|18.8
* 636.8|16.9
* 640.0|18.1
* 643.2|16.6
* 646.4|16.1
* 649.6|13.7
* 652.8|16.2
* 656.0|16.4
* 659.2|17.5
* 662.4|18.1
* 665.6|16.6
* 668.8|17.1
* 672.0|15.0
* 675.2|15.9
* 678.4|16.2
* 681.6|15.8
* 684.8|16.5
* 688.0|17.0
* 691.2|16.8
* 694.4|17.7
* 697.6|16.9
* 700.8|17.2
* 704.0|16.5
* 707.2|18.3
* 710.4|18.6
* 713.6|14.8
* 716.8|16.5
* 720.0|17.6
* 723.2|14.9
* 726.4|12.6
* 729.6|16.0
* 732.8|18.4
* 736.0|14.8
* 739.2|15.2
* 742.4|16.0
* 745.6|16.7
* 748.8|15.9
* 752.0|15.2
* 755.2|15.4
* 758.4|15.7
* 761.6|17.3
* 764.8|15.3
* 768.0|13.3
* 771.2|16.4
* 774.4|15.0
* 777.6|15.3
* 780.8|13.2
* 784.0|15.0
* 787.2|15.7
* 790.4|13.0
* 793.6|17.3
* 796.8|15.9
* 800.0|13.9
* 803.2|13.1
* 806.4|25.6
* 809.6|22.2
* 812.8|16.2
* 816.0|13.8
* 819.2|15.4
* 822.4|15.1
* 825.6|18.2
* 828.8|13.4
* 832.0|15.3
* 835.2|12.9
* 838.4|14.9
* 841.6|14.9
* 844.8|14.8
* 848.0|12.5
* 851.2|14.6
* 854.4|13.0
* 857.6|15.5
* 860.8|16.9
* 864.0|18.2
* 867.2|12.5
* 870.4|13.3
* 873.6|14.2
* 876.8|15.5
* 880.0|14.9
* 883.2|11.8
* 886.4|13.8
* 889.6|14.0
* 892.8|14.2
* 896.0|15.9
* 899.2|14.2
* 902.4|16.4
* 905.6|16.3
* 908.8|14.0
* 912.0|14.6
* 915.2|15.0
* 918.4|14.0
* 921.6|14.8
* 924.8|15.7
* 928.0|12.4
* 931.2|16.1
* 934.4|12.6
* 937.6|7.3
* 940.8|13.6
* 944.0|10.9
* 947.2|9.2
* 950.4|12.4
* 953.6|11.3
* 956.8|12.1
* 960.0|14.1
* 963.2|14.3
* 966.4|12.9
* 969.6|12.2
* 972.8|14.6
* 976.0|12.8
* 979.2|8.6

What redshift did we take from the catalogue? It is 0.23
